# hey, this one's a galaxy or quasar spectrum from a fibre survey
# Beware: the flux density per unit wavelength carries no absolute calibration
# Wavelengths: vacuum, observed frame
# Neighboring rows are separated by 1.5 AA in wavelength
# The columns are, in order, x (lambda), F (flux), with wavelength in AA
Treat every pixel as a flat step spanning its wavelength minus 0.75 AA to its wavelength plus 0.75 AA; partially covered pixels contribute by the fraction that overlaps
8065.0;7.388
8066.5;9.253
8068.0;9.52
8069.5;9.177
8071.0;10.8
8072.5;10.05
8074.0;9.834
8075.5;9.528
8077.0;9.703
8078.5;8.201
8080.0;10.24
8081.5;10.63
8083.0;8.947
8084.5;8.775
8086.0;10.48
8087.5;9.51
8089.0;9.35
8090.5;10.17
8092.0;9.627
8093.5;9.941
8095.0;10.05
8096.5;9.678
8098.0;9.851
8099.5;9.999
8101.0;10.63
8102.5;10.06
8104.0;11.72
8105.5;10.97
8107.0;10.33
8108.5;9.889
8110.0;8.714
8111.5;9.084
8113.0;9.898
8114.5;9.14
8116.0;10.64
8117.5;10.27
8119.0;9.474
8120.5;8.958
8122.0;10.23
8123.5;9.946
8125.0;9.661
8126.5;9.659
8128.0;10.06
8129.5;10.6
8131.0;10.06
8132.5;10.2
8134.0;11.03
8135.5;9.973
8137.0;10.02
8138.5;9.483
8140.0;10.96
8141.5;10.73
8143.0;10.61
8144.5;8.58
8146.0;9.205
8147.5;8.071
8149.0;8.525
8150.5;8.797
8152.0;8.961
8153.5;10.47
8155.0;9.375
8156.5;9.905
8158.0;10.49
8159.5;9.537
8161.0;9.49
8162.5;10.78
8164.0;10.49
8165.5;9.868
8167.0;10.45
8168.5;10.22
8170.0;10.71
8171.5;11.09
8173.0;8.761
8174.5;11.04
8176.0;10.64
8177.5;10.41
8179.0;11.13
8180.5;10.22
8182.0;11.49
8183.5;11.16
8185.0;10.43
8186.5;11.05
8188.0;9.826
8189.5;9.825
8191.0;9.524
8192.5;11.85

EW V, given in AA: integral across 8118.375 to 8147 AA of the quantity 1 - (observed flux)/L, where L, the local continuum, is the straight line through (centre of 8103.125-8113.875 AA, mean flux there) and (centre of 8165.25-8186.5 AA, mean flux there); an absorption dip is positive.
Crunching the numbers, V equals 0.8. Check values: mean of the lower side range 10.1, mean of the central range 9.96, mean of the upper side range 10.6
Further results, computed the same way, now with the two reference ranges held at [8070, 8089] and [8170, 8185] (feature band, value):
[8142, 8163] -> 1.87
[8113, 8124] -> 0.29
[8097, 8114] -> -0.22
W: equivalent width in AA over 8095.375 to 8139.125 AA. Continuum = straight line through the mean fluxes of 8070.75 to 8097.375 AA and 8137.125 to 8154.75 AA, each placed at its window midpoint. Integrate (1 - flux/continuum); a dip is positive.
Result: -1.8 AA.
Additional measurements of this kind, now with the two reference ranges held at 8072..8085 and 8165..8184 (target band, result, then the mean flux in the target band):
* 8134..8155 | 1.3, 9.61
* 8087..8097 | -0.1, 9.77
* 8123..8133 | 0.0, 10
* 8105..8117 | 0.1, 9.82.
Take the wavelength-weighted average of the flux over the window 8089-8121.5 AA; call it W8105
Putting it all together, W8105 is 9.94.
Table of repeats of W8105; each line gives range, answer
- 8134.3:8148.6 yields 9.75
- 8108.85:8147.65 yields 9.85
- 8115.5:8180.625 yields 9.99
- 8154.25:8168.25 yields 10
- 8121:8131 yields 10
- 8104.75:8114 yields 9.8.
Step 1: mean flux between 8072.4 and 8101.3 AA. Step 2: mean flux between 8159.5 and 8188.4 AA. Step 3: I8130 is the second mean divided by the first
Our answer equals 1.08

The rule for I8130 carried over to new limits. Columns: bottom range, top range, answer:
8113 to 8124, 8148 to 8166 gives 0.99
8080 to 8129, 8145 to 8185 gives 1.02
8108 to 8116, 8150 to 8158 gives 1.02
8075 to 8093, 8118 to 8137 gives 1.04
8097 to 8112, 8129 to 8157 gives 0.96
